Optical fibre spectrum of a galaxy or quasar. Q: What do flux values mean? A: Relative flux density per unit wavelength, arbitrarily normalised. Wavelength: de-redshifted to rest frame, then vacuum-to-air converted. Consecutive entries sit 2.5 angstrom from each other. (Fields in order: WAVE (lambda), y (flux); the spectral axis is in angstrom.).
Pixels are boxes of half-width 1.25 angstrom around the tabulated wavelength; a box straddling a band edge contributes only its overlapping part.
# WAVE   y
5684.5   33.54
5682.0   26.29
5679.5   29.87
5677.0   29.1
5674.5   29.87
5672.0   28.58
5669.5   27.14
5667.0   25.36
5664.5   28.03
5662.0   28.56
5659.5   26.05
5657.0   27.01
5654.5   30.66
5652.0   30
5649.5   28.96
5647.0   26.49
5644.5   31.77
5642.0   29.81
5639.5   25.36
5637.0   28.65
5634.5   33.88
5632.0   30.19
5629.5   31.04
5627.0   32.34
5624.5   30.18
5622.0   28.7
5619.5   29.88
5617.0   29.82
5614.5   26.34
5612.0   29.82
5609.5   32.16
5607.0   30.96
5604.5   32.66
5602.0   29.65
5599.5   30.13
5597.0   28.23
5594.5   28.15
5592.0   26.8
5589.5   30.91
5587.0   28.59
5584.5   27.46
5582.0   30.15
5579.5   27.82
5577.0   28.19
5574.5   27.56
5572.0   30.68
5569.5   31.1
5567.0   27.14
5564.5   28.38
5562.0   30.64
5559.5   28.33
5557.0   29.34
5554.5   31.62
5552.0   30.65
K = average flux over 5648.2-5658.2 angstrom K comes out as 29.2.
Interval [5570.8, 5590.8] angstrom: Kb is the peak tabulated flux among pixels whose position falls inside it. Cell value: 30.91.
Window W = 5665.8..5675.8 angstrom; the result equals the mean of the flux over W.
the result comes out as 27.8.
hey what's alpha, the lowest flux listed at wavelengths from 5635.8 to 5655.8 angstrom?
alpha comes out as 25.36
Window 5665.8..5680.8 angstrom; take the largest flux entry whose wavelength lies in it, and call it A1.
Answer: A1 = 29.87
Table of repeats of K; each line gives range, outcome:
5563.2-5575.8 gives 29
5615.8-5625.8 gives 29.7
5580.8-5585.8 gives 28.8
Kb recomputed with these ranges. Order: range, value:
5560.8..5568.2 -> 30.64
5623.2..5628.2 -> 32.34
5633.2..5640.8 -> 33.88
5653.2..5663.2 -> 30.66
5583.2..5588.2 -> 28.59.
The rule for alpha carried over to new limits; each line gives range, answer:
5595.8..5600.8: 28.23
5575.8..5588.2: 27.46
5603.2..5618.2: 26.34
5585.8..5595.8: 26.8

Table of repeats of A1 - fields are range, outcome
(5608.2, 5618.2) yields 32.16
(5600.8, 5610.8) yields 32.66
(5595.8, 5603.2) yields 30.13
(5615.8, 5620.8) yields 29.88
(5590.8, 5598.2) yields 28.23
